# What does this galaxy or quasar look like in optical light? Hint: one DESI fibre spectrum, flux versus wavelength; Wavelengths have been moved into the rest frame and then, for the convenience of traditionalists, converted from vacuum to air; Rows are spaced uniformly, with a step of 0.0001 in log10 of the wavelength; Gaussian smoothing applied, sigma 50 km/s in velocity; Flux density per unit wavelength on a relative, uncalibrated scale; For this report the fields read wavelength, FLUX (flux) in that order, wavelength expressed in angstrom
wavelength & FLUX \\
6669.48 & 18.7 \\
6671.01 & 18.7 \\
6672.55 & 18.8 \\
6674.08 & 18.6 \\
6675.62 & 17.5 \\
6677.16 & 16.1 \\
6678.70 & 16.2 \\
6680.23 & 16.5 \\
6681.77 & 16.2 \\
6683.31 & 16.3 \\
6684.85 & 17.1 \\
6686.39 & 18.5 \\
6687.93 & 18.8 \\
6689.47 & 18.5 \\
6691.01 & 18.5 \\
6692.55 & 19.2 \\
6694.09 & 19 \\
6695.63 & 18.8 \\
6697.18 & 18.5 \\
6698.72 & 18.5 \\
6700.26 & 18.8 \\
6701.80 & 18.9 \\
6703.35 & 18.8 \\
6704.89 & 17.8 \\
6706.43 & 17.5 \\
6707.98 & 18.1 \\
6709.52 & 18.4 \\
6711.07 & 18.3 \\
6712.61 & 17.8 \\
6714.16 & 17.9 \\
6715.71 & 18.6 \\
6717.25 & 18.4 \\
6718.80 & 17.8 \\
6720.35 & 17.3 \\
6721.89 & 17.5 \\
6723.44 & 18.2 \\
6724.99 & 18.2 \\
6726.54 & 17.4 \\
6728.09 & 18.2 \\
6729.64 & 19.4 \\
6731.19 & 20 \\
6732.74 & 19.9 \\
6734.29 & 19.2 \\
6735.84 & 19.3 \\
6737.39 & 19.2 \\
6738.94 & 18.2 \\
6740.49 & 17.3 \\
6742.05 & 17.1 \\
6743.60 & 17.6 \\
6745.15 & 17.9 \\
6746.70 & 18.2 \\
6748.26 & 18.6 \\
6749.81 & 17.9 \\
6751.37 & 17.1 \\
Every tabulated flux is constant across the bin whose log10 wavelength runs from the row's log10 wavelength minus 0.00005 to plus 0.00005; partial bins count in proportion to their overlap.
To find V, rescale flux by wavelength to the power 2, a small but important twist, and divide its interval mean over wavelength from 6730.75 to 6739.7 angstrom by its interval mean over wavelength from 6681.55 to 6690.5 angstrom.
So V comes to 1.1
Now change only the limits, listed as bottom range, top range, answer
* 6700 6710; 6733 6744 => 1.01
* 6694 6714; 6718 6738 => 1.02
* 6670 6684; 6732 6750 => 1.09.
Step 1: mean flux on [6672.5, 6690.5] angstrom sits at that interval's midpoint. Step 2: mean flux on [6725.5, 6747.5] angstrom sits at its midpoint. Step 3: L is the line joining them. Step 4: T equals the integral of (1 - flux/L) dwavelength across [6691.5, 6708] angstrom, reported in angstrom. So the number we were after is -0.7 angstrom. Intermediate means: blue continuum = 17.4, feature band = 18.6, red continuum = 18.5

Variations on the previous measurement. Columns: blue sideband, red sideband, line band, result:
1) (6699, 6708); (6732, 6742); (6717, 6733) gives 0.21 angstrom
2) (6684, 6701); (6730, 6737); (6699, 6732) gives 1.49 angstrom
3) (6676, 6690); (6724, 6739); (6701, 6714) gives -0.11 angstrom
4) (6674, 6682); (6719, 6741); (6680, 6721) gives -1.46 angstrom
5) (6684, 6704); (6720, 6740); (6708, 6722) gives 0.44 angstrom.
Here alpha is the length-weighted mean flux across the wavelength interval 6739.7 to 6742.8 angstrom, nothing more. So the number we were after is 17.2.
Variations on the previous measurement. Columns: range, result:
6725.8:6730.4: 18.3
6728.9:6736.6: 19.6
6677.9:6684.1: 16.3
